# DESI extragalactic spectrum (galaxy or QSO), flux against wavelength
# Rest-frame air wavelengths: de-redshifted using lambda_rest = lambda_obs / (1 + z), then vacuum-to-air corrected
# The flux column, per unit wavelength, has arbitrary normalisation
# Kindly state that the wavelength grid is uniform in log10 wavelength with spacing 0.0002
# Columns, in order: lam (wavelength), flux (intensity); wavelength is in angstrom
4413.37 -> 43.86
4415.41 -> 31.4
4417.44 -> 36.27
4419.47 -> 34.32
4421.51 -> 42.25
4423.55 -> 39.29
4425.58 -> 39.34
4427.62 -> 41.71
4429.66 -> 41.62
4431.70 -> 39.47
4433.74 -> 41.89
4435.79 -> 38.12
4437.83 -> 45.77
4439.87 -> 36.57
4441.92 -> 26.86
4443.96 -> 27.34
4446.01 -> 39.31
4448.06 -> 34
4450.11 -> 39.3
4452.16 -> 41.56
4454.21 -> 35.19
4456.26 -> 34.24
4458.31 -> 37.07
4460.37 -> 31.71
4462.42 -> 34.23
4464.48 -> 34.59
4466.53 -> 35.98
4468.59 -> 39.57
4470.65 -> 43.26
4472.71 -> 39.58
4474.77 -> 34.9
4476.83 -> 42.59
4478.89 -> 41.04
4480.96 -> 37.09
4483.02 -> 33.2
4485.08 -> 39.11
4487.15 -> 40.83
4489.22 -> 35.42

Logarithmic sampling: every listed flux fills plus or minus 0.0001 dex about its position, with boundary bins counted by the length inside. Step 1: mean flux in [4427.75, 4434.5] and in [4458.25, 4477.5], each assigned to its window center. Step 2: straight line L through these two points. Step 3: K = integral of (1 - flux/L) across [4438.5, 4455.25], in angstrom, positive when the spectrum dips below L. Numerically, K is 1.8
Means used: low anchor 41.1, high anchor 37.3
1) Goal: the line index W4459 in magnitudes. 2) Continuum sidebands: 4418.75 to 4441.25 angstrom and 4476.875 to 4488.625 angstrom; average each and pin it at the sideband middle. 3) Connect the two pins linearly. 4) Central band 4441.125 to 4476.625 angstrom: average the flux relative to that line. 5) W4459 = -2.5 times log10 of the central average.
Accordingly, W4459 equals 0.089 mag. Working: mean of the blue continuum 39.9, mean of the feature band 36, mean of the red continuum 38.5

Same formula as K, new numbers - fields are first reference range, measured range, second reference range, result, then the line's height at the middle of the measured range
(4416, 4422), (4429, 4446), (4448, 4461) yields -0.3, 36.6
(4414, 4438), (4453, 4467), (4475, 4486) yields 1.4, 38.6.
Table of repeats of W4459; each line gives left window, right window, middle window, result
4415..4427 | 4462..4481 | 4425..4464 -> 0.03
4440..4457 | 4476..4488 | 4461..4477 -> -0.01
